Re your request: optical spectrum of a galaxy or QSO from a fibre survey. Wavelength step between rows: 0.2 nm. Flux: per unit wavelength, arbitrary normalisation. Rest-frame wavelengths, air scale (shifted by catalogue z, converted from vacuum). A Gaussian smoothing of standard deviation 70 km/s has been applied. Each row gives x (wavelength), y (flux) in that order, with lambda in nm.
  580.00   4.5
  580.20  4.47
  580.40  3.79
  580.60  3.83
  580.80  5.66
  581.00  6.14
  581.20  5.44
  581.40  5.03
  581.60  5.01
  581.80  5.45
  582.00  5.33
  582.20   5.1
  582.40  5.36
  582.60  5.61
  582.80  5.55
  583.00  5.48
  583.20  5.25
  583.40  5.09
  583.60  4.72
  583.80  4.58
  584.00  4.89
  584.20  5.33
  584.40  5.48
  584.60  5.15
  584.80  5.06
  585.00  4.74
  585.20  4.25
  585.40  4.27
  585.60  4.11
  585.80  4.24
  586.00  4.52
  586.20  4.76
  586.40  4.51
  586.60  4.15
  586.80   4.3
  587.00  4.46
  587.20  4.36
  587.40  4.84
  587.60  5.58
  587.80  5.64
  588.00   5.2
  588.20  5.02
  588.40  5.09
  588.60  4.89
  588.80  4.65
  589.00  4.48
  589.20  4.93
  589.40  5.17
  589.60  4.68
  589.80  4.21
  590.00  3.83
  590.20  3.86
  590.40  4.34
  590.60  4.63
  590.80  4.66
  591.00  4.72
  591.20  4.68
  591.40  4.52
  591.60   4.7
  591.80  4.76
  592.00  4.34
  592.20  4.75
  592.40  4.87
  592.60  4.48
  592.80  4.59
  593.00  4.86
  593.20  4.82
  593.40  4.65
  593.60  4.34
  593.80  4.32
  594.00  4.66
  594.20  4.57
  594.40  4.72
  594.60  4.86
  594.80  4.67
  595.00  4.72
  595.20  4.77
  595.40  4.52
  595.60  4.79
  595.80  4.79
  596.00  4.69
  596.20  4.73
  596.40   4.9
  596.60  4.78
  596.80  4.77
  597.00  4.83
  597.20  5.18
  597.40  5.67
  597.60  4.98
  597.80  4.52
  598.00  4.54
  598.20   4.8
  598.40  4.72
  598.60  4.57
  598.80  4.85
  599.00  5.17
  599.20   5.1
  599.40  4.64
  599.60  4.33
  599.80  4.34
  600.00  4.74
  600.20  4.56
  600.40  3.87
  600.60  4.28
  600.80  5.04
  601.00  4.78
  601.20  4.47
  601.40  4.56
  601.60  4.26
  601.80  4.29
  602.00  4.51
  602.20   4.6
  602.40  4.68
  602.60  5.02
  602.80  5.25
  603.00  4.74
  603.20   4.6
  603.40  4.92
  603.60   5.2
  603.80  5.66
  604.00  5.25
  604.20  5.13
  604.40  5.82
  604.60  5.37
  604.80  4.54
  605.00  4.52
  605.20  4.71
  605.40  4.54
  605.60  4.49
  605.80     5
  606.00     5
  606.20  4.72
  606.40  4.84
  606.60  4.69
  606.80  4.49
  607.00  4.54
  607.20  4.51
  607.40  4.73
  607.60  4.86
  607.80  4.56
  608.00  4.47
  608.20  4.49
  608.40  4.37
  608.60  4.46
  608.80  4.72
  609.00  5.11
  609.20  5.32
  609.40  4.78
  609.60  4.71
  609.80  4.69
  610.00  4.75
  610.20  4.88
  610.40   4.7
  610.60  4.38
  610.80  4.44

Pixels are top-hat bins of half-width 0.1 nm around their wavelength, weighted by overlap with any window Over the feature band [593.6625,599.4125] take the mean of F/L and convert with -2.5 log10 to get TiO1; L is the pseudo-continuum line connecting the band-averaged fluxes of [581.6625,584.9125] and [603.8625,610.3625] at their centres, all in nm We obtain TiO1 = 0.042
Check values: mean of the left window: 5.21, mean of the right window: 4.79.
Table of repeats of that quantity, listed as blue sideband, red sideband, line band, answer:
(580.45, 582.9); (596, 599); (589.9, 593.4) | 0.101 mag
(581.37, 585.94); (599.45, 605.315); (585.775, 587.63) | 0.094 mag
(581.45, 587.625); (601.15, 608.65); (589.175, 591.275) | 0.080 mag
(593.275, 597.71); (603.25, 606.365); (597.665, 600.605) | 0.054 mag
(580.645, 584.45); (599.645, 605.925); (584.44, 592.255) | 0.105 mag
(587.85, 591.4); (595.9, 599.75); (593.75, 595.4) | 0.022 mag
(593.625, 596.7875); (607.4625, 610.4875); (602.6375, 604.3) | -0.084 mag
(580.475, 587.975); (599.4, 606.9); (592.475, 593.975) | 0.061 mag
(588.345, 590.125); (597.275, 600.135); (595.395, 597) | -0.004 mag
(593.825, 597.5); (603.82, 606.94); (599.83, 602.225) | 0.084 mag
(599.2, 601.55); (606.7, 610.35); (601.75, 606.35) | -0.068 mag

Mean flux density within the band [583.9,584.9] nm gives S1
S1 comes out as 5.18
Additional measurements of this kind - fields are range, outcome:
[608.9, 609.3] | 5.22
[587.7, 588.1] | 5.42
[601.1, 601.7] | 4.43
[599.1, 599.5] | 4.87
